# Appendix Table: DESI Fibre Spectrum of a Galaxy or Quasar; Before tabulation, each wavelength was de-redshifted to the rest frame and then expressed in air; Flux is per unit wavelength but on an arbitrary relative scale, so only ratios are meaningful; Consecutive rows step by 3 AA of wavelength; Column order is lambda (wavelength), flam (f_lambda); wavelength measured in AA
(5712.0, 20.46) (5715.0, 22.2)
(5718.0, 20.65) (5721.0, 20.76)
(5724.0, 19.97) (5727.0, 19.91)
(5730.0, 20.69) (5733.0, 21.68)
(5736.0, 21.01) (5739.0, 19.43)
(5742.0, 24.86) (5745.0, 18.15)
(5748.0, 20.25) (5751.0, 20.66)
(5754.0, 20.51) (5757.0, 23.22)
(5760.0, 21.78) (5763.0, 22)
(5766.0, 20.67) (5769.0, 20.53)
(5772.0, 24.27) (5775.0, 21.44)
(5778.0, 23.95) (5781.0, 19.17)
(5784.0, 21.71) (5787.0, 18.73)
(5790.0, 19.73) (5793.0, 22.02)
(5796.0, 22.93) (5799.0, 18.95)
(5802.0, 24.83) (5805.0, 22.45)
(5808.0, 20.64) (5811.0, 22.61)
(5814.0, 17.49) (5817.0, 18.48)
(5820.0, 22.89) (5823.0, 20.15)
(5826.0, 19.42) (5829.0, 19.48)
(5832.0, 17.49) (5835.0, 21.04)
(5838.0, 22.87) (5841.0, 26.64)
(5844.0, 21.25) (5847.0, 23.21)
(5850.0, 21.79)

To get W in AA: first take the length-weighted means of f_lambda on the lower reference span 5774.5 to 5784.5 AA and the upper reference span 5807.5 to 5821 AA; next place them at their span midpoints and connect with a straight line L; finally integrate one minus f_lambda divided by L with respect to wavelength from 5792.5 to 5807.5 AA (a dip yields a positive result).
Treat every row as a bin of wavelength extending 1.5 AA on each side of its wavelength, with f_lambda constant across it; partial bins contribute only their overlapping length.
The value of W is -0.9 AA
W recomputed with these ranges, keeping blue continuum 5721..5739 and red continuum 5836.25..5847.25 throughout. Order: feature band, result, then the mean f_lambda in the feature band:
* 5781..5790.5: 0.9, 20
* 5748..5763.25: -0.2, 21.5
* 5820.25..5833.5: 2.1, 19.5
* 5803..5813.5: 0.5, 21.6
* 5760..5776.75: -0.2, 21.8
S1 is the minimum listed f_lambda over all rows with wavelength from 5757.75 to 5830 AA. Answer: 17.49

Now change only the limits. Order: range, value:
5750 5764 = 20.51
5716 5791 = 18.15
